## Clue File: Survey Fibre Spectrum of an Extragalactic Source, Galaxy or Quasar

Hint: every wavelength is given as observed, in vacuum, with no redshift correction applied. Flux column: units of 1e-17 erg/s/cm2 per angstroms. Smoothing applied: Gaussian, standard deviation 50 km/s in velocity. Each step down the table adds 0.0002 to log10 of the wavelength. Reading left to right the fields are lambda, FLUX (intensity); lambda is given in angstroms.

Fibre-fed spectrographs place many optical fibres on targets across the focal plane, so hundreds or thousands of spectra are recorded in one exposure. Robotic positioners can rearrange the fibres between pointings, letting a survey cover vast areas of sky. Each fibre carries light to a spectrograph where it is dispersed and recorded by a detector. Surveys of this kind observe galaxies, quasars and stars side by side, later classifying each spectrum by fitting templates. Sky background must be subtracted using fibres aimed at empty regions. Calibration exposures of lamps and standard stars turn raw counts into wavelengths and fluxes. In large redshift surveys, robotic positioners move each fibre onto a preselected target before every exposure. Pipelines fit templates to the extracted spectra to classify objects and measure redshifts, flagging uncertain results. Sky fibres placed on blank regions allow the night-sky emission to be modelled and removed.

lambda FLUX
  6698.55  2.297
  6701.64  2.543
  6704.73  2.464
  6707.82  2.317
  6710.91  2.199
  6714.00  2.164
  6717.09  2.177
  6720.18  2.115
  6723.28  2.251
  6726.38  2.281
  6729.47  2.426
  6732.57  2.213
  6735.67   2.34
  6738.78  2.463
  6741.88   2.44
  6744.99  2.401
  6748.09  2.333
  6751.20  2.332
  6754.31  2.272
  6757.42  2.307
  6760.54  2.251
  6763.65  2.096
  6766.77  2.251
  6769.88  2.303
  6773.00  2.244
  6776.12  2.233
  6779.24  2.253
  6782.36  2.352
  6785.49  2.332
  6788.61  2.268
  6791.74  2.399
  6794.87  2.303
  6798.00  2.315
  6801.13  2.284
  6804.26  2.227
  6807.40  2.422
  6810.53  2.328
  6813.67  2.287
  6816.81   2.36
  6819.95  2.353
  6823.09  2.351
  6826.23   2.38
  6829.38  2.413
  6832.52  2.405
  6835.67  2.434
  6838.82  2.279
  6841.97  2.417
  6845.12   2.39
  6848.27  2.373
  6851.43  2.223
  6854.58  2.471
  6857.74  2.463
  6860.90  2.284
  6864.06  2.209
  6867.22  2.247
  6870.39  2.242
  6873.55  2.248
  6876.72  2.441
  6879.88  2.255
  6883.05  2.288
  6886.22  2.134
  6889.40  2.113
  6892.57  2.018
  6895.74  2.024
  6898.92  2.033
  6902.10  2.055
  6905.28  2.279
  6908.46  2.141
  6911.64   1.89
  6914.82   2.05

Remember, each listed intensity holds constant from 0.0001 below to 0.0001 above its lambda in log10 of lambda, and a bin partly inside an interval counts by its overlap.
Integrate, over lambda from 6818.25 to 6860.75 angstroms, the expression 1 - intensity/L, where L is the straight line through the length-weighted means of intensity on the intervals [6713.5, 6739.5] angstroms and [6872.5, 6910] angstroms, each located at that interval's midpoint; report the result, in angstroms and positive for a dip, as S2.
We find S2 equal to -3.4 angstroms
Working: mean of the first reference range 2.27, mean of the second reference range 2.17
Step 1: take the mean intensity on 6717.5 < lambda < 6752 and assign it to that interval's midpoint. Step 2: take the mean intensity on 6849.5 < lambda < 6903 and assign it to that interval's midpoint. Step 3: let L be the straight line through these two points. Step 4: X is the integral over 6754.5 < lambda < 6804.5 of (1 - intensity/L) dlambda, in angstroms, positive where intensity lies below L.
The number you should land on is 0.3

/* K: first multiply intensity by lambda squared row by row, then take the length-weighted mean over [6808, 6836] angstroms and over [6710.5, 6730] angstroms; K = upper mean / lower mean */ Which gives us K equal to 1.10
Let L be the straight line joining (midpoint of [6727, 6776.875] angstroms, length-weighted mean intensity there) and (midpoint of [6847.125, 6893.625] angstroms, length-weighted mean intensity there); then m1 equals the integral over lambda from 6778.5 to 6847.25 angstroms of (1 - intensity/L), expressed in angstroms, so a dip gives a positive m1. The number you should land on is -1.7 angstroms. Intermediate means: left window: 2.31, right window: 2.27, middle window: 2.34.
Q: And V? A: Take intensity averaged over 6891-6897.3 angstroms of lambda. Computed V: 2.02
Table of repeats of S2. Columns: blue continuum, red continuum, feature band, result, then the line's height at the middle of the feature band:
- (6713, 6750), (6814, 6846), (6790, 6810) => 0.2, 2.35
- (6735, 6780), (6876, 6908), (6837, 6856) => -1.3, 2.2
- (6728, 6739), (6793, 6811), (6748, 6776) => 0.9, 2.33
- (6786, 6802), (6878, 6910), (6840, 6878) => -2.3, 2.2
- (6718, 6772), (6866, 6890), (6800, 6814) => -0.2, 2.28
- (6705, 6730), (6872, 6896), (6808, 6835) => -1.8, 2.22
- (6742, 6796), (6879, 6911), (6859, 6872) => -0.5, 2.16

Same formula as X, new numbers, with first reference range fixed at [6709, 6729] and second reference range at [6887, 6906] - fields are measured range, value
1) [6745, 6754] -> -0.60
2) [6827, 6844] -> -2.11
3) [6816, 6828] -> -1.27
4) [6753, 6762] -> -0.38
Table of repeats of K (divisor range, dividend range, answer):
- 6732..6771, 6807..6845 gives 1.05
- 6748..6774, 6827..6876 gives 1.06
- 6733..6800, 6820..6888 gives 1.04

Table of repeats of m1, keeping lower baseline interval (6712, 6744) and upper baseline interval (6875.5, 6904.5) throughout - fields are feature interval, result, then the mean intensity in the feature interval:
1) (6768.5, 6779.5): 0.0 angstroms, 2.26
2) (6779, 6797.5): -0.7 angstroms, 2.32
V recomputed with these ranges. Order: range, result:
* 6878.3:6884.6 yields 2.27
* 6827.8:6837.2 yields 2.42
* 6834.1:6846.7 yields 2.38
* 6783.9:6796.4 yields 2.32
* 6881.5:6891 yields 2.18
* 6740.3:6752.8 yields 2.38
